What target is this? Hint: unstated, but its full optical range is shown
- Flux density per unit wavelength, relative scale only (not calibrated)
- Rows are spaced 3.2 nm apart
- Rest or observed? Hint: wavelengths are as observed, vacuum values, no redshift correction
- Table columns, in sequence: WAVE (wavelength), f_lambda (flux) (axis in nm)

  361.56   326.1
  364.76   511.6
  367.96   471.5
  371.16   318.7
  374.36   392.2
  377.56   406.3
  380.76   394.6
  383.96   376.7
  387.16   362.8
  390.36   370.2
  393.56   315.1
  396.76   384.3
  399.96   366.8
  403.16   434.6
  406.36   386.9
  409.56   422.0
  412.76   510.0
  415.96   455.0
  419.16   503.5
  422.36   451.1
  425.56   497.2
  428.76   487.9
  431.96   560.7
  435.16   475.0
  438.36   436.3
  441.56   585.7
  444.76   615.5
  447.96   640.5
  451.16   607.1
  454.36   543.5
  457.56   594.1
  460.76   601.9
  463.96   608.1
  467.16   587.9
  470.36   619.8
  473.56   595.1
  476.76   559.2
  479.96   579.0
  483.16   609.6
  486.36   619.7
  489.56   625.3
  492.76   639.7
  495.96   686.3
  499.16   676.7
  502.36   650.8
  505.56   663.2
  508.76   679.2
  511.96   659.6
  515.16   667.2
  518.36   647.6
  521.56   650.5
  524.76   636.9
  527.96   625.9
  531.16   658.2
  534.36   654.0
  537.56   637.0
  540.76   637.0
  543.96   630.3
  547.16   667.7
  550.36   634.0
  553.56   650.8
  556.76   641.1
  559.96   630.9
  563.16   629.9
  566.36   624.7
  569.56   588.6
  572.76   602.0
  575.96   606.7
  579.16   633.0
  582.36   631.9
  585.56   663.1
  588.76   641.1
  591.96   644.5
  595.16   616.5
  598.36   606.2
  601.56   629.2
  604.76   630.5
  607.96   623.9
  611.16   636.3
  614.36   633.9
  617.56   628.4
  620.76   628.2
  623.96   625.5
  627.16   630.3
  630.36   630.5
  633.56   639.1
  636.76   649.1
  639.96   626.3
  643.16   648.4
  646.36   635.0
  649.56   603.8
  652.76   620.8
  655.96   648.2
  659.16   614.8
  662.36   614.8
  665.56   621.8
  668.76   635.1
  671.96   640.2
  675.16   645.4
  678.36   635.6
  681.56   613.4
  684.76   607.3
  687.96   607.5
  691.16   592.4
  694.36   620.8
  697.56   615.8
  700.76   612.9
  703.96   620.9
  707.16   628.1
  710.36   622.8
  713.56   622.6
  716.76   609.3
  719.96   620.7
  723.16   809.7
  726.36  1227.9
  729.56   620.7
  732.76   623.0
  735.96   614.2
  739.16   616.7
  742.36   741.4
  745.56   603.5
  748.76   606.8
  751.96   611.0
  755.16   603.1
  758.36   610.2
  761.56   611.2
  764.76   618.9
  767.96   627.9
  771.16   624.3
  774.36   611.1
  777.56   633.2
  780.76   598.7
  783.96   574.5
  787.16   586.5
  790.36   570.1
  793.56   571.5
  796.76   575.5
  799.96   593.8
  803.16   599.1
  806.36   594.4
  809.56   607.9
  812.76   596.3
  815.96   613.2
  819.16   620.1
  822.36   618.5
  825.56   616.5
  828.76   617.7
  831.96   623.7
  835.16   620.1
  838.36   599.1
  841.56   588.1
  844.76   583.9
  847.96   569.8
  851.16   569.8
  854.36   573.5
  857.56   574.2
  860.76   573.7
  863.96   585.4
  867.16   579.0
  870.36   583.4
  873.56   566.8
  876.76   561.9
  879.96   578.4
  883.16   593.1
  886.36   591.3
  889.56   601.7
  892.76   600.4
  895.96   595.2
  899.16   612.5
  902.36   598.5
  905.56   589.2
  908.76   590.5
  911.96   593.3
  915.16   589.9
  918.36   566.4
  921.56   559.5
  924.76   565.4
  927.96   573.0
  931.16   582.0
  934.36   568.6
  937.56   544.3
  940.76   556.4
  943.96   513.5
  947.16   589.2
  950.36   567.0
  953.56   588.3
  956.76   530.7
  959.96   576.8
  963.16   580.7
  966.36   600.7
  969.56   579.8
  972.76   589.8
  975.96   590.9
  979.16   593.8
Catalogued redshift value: 0.10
